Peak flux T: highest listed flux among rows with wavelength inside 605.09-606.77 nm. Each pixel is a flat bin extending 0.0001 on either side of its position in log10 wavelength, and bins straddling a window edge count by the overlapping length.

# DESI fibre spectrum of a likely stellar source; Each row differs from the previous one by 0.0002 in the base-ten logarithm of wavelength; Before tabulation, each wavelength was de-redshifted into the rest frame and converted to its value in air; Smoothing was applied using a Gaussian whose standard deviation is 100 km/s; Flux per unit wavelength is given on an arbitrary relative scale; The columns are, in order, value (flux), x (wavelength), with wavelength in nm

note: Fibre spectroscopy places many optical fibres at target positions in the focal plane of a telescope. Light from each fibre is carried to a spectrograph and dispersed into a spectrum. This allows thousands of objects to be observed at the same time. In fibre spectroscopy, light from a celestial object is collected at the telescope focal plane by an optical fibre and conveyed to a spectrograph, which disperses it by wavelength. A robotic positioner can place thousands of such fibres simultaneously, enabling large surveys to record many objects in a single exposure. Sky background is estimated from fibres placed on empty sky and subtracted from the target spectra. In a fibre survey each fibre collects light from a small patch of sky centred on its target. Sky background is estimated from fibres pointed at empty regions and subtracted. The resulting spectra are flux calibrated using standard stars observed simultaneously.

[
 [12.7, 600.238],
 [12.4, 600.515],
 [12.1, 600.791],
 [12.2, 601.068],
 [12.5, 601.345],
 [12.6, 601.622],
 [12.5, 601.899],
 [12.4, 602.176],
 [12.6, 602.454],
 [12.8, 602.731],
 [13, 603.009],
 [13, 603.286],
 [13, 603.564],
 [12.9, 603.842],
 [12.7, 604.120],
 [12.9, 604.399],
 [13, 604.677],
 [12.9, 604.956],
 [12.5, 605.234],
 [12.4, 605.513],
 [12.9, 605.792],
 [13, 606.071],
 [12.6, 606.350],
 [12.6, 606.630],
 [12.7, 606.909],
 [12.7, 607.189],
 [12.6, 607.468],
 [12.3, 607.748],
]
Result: 13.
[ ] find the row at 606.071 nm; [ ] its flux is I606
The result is 13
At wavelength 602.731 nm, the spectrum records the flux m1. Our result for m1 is 12.8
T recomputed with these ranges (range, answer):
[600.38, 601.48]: 12.5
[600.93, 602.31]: 12.6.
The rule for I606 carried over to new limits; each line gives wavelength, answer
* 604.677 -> 13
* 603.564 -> 13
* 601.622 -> 12.6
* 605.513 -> 12.4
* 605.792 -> 12.9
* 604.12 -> 12.7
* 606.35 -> 12.6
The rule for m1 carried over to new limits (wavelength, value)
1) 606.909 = 12.7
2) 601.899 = 12.5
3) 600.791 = 12.1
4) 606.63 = 12.6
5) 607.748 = 12.3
